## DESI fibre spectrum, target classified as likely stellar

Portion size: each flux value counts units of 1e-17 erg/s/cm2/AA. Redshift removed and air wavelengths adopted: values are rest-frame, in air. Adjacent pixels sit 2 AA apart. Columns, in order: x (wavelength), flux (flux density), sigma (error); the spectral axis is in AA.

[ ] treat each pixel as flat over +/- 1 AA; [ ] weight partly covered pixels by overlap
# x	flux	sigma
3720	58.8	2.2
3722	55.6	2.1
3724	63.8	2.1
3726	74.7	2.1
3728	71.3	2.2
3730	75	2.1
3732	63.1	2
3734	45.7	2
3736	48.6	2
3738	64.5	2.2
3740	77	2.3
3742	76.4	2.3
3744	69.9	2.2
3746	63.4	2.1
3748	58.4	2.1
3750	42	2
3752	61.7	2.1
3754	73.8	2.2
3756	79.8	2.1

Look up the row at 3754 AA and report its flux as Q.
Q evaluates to 73.8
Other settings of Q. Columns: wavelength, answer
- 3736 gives 48.6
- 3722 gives 55.6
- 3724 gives 63.8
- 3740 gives 77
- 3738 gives 64.5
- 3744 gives 69.9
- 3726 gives 74.7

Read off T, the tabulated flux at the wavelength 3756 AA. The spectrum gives 79.8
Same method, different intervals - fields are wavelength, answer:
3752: 61.7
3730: 75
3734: 45.7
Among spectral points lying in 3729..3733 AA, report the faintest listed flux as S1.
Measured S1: 63.1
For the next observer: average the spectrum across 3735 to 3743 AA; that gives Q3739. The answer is 66.6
